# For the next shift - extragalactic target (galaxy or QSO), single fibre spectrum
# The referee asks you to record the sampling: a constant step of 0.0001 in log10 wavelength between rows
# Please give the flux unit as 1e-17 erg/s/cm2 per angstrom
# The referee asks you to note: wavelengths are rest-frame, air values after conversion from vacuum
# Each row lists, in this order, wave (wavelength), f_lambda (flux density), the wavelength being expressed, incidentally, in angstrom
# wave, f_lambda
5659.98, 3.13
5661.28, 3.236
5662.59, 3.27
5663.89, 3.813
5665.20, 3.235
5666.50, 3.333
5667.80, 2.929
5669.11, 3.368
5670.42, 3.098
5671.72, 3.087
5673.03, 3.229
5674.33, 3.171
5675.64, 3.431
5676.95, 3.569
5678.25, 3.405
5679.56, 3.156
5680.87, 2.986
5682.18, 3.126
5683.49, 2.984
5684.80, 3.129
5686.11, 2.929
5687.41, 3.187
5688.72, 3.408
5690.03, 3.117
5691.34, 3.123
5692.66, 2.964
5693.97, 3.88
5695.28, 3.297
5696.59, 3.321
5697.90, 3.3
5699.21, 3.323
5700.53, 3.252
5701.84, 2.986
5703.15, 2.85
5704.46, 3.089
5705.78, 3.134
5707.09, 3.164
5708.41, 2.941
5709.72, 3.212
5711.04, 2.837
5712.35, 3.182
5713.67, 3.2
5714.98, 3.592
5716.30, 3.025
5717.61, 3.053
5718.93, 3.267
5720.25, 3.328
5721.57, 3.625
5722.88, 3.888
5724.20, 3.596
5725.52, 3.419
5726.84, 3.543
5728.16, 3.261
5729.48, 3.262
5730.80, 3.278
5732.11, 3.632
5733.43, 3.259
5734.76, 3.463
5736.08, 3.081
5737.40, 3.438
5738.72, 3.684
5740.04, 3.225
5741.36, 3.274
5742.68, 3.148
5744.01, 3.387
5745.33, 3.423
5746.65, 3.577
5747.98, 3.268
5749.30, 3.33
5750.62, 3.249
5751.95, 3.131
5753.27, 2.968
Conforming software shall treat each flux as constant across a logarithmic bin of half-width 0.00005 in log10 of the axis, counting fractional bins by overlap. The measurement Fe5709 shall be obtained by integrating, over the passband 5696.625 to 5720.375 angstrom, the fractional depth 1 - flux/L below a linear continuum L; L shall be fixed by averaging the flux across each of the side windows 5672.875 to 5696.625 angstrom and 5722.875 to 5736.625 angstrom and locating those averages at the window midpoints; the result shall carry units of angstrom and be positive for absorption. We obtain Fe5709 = 1.2 angstrom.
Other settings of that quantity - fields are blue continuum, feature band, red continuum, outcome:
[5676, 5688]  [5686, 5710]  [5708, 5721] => -0.13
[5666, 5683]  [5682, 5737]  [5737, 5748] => 0.87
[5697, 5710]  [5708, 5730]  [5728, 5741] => -0.45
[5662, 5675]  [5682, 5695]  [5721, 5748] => 0.45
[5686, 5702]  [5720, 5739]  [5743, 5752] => -0.78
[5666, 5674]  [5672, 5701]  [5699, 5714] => -0.97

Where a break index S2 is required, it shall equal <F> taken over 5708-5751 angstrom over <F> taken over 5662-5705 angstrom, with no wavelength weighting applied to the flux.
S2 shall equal 1.03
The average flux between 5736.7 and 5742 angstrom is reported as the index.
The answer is 3.41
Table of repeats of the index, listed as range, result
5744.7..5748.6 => 3.42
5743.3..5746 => 3.4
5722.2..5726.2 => 3.64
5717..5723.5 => 3.43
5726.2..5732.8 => 3.4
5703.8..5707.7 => 3.13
